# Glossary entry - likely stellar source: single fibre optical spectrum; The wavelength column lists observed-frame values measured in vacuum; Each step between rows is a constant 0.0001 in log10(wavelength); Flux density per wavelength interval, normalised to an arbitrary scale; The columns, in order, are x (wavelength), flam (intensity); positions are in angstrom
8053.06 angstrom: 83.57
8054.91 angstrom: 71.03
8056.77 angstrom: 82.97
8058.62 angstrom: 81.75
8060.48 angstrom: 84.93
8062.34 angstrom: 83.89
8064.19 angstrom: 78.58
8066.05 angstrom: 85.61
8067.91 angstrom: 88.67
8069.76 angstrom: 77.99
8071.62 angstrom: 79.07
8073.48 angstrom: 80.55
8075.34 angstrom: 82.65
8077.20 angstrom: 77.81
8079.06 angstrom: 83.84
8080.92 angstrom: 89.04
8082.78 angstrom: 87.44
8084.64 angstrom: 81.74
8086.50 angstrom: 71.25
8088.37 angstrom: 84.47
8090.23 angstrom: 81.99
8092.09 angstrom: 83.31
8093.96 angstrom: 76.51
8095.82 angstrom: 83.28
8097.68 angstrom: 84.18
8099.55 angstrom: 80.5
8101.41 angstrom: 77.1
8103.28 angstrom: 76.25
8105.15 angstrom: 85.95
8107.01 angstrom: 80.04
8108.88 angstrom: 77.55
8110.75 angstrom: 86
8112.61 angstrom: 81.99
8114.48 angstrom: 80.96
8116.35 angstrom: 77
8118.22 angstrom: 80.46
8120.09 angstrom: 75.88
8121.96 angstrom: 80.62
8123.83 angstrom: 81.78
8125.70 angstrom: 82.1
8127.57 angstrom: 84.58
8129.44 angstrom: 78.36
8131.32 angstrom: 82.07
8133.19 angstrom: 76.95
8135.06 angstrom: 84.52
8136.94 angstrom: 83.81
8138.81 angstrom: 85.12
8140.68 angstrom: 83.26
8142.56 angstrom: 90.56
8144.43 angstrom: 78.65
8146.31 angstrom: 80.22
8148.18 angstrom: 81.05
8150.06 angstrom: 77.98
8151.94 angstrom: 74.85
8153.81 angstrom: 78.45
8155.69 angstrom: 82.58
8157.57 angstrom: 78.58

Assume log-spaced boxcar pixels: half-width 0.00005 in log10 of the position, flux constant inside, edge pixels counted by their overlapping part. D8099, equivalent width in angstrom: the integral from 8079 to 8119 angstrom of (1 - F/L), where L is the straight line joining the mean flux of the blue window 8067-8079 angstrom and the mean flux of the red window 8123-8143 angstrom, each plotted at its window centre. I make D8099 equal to 0.3 angstrom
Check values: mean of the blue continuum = 81.3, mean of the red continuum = 82.8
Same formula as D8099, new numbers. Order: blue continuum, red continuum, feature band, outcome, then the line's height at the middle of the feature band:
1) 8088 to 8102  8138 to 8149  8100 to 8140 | 0.7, 82.3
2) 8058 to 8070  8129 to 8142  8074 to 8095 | 0.3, 83.1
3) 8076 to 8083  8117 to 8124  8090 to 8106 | 0.2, 82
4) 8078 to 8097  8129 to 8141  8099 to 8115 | 0.3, 82.2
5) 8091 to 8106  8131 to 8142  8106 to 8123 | 0.3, 81.7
